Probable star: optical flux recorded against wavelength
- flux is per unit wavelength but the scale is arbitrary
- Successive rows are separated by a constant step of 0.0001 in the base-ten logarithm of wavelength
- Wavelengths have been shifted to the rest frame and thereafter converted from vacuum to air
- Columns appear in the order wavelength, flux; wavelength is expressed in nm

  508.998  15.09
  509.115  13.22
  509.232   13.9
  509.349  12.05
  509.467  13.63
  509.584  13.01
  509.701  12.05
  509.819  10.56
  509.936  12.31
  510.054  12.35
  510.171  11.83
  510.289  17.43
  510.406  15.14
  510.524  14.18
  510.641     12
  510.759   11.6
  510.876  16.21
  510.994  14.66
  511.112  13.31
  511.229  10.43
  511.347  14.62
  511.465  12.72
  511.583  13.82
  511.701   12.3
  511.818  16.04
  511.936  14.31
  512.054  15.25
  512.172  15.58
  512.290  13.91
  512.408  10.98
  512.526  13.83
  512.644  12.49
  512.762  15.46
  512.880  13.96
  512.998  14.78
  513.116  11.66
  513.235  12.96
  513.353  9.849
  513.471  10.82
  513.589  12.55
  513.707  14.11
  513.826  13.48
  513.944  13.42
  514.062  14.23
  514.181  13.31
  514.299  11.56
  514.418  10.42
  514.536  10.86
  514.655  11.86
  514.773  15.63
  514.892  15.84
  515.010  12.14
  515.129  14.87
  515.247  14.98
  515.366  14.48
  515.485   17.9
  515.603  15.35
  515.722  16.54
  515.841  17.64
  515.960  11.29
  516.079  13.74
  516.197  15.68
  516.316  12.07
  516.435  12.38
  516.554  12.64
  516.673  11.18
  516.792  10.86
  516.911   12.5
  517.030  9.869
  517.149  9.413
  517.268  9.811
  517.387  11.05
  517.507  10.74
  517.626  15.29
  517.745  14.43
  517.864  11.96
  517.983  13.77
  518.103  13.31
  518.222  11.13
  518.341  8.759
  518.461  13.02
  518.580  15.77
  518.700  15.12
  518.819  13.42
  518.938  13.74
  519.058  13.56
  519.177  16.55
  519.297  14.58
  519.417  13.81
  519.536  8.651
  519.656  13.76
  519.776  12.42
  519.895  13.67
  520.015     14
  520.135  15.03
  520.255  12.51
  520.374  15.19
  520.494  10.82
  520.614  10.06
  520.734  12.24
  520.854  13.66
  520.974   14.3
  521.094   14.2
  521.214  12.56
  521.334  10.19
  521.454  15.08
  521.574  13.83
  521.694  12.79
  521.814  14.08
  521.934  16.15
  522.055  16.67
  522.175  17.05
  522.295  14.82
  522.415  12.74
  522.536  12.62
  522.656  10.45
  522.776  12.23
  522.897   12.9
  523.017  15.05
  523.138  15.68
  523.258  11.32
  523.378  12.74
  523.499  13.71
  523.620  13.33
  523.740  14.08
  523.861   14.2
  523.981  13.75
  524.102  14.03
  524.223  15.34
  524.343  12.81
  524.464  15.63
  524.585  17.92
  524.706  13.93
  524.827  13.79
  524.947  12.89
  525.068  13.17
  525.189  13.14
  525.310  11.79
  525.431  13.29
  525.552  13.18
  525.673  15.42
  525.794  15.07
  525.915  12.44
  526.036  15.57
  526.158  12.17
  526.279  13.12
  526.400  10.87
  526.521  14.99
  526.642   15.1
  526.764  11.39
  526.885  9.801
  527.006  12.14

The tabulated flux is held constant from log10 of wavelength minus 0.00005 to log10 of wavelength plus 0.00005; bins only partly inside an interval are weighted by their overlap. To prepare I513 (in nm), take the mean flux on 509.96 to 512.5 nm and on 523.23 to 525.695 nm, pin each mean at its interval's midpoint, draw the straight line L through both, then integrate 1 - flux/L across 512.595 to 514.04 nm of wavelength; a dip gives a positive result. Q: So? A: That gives 0.078 nm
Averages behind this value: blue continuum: 13.7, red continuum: 13.8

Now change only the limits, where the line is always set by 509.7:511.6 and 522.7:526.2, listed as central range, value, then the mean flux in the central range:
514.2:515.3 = 0.02 nm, 13.1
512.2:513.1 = -0.02 nm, 13.6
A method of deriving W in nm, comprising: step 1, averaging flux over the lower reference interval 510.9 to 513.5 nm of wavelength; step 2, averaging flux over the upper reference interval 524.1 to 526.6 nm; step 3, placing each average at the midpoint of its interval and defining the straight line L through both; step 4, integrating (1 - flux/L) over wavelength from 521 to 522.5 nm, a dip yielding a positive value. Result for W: -0.047 nm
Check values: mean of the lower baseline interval 13.4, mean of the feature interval 14.2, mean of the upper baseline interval 13.8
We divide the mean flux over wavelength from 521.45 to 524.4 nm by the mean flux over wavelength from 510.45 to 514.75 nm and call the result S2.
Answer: 1.05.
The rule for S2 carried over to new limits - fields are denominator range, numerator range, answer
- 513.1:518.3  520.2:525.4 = 1.05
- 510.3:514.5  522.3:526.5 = 1.02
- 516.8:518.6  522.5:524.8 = 1.15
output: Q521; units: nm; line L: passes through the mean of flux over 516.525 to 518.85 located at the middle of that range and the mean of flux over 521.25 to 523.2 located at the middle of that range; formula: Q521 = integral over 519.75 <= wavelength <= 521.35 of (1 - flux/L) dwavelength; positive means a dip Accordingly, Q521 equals 0.03 nm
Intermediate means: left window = 12.2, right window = 13.9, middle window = 13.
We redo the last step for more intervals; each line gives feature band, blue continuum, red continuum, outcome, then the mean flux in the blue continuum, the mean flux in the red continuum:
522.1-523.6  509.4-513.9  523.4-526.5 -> 0.03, 13.3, 13.8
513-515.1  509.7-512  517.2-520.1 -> 0.09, 13.4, 13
